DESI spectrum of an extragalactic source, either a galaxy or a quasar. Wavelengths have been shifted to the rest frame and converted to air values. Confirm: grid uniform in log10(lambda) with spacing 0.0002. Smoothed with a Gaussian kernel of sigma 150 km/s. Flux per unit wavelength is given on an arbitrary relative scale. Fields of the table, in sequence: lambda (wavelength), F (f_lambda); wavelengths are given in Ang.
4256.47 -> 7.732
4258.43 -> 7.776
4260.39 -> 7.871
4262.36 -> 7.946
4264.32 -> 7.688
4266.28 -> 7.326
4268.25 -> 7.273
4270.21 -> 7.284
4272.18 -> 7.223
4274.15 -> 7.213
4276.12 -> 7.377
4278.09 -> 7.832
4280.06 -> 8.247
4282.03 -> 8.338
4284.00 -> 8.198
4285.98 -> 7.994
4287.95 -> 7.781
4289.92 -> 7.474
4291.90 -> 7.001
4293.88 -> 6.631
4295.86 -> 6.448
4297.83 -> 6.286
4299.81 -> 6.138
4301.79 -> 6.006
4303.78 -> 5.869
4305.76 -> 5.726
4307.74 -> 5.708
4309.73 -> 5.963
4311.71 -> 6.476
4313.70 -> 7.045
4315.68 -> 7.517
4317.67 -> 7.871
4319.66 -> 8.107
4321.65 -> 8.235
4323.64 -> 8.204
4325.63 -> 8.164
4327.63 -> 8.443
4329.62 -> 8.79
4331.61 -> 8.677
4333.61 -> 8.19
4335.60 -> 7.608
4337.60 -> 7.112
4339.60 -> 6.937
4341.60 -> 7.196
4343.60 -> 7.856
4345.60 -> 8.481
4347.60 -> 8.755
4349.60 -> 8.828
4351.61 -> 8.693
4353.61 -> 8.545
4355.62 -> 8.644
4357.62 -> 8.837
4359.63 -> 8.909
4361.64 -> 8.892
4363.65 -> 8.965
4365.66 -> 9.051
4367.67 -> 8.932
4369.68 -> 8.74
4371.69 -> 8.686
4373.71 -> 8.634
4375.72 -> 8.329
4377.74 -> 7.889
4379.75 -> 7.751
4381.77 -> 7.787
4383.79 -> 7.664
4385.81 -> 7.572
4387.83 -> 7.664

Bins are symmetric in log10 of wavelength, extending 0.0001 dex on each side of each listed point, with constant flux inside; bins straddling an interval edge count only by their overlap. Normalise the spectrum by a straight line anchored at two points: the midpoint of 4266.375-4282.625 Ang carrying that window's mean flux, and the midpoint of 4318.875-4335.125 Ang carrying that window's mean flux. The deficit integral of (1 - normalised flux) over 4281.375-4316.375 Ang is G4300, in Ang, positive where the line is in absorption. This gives 4.9 Ang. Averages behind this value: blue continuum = 7.56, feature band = 6.79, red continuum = 8.33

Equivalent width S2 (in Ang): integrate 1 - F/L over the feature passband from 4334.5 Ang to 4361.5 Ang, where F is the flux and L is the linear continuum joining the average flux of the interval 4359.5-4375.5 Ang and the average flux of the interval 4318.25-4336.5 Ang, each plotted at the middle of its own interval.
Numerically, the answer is 1.1 Ang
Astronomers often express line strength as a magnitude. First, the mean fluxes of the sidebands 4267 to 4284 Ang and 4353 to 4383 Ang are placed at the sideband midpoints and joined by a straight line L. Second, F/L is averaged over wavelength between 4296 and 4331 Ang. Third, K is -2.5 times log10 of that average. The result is 0.13 mag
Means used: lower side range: 7.63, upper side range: 8.57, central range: 7.1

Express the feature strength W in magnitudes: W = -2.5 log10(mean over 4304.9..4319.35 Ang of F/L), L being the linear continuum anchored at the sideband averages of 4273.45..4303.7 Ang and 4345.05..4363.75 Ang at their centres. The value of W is 0.16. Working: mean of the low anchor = 7.22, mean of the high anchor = 8.75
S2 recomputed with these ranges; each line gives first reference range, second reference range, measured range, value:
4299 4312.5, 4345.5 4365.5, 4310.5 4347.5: -3.0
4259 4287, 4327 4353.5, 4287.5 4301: 1.8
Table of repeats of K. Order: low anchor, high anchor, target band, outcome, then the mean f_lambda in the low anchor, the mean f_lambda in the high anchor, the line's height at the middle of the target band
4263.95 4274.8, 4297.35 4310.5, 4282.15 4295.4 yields -0.150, 7.32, 5.94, 6.54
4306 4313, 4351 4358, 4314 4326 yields -0.192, 6.06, 8.67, 6.67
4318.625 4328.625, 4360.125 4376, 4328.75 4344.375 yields 0.081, 8.23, 8.8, 8.39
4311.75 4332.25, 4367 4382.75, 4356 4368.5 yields -0.083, 8.02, 8.33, 8.26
